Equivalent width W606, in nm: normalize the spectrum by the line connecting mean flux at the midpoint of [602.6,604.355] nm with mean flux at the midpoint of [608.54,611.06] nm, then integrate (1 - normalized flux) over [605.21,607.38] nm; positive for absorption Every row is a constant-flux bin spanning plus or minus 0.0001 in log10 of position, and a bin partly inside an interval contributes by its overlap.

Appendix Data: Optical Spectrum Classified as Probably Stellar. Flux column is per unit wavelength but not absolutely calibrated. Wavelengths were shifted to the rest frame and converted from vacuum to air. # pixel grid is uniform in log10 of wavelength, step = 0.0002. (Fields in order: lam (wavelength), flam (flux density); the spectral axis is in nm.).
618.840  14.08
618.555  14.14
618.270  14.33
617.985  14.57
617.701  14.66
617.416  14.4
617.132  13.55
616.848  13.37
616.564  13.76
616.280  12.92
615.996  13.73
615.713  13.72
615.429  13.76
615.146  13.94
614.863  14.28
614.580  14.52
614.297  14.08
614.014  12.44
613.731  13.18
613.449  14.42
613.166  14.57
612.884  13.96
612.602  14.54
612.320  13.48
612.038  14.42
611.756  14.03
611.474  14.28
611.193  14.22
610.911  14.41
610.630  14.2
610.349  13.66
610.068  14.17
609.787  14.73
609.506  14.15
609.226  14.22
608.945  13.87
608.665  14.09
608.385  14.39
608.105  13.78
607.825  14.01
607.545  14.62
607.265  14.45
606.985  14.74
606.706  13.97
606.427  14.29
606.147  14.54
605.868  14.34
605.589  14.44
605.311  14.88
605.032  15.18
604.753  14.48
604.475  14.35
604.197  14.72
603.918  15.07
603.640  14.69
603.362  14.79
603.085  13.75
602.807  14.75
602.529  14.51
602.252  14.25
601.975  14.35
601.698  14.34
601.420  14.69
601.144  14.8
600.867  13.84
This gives 0.00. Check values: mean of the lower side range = 14.6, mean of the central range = 14.5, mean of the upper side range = 14.2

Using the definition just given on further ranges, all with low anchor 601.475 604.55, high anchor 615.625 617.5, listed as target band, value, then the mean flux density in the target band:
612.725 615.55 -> -0.03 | 13.9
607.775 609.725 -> 0.00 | 14.1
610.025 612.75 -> -0.04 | 14.1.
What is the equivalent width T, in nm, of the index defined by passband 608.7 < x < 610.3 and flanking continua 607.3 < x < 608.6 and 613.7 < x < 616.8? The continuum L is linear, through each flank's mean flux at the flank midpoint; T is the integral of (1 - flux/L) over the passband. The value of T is -0.01 nm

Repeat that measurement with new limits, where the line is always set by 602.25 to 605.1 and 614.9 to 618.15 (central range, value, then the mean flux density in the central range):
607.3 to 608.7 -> 0.014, 14.2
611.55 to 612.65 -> 0.002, 14.1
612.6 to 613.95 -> 0.006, 14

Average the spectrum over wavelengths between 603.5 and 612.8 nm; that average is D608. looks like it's 14.3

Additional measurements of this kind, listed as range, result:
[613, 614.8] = 13.9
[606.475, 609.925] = 14.3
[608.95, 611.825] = 14.2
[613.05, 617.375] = 13.8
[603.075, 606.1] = 14.6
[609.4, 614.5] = 14.1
